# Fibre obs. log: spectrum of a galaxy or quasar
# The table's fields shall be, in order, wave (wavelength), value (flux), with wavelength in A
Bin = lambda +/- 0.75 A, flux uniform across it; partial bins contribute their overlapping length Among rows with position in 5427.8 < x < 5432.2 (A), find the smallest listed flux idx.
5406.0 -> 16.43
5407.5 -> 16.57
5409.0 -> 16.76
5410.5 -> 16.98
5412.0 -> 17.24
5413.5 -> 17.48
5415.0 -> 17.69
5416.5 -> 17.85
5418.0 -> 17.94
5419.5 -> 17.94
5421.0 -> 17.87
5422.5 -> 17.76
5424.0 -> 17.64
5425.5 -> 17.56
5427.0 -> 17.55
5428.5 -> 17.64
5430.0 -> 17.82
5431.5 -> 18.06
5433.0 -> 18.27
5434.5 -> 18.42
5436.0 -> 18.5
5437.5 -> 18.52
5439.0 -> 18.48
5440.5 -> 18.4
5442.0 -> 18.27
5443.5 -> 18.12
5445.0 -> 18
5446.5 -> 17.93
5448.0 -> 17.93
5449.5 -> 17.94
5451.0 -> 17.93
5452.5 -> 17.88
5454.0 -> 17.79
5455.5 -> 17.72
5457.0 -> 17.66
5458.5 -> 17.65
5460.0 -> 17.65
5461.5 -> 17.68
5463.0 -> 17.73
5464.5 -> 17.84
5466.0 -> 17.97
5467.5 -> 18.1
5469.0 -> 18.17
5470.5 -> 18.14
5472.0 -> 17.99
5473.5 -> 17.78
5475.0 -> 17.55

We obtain 17.64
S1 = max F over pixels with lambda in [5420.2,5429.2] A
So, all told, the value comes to 17.87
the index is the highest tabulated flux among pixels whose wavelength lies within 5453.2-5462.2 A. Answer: 17.79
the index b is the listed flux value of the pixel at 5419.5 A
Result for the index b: 17.94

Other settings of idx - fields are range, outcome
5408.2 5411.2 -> 16.76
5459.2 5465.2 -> 17.65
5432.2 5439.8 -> 18.27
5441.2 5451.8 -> 17.93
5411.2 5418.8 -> 17.24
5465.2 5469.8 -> 17.97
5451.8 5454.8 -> 17.79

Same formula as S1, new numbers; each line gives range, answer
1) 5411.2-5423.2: 17.94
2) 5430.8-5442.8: 18.52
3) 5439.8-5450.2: 18.4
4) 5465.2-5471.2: 18.17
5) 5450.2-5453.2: 17.93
